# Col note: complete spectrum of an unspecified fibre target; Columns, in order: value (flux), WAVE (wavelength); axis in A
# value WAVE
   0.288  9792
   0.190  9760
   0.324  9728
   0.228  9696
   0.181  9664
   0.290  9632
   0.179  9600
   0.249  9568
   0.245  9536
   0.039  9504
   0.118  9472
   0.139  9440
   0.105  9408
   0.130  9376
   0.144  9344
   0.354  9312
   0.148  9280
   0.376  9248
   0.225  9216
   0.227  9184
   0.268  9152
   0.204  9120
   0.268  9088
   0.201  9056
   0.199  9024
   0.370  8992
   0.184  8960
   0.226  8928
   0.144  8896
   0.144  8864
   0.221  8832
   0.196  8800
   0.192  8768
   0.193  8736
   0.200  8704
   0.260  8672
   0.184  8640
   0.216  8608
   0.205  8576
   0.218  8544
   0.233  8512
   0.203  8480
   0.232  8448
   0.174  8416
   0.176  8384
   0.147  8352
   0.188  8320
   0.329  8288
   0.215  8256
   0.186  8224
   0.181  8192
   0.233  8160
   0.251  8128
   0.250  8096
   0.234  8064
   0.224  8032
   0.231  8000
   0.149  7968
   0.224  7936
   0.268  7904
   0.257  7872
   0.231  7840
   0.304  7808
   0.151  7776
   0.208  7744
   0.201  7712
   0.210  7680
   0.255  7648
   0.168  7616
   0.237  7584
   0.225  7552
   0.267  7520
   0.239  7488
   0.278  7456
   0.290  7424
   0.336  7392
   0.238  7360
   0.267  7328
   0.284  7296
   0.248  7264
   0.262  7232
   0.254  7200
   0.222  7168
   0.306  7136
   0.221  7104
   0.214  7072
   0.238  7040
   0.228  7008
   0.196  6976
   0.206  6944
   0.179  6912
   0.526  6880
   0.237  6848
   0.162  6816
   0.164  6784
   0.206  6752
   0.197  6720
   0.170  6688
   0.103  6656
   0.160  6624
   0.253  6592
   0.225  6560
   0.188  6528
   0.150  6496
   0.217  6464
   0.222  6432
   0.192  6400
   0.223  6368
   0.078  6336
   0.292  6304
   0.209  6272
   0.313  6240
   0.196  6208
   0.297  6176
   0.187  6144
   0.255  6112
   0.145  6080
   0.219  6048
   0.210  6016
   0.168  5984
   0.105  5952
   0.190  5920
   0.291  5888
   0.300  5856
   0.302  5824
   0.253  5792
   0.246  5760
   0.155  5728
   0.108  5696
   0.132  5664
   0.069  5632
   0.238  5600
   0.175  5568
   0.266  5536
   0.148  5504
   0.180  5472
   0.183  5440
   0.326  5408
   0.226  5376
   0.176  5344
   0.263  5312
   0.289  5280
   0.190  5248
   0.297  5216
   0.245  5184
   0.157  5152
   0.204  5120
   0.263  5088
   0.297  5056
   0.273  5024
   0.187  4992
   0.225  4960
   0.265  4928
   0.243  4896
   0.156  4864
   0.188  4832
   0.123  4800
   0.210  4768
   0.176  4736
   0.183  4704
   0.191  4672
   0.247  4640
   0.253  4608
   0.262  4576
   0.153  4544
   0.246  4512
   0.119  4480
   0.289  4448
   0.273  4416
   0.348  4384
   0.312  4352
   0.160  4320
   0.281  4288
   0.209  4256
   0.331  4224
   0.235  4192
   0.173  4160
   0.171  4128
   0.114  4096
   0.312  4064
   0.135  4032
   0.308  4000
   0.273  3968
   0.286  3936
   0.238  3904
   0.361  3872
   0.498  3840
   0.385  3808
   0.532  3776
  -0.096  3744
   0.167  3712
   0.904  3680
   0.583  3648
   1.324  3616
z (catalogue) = 0.85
